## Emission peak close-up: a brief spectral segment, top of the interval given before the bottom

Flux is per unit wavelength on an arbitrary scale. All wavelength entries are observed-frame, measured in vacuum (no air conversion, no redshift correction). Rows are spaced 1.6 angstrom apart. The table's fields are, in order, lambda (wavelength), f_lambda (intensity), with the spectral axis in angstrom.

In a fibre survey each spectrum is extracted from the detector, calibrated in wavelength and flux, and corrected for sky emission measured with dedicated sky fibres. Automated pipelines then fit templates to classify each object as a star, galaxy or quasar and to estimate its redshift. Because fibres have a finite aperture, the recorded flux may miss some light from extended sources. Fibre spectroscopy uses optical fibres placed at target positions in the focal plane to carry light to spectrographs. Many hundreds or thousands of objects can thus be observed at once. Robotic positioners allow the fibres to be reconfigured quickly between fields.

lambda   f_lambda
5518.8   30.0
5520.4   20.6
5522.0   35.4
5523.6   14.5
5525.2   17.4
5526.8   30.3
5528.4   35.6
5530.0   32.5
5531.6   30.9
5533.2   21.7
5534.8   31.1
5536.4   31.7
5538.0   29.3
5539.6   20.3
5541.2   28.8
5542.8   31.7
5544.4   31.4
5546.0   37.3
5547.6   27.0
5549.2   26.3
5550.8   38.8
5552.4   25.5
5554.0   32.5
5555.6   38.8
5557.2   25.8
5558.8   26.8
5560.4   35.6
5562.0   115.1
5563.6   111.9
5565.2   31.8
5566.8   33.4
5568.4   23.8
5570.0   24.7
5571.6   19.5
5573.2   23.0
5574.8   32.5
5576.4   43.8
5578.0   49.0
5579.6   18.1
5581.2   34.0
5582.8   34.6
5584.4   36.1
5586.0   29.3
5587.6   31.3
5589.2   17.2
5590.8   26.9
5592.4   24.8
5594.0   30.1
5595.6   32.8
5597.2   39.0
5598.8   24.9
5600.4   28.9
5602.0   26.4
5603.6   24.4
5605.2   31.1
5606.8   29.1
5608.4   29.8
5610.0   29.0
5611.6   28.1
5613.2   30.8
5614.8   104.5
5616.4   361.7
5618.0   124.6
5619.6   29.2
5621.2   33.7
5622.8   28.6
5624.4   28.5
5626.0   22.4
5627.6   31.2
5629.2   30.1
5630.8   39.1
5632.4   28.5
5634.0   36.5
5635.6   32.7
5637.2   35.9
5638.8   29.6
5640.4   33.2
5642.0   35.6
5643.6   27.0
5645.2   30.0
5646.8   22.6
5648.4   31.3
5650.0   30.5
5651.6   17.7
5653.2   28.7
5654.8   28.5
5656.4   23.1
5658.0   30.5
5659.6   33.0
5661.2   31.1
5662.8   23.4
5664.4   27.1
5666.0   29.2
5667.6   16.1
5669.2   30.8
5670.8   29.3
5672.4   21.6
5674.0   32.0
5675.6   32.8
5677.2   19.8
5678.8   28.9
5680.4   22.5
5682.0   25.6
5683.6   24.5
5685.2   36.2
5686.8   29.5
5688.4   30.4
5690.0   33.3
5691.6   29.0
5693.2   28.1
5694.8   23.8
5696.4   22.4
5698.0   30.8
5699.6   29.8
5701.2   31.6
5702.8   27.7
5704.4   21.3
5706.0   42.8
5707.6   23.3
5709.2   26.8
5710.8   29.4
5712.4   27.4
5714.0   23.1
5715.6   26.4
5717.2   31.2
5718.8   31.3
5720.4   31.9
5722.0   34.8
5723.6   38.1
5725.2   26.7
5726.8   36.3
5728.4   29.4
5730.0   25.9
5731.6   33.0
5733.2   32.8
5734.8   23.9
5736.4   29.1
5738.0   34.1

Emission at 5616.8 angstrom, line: [O III] 5007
